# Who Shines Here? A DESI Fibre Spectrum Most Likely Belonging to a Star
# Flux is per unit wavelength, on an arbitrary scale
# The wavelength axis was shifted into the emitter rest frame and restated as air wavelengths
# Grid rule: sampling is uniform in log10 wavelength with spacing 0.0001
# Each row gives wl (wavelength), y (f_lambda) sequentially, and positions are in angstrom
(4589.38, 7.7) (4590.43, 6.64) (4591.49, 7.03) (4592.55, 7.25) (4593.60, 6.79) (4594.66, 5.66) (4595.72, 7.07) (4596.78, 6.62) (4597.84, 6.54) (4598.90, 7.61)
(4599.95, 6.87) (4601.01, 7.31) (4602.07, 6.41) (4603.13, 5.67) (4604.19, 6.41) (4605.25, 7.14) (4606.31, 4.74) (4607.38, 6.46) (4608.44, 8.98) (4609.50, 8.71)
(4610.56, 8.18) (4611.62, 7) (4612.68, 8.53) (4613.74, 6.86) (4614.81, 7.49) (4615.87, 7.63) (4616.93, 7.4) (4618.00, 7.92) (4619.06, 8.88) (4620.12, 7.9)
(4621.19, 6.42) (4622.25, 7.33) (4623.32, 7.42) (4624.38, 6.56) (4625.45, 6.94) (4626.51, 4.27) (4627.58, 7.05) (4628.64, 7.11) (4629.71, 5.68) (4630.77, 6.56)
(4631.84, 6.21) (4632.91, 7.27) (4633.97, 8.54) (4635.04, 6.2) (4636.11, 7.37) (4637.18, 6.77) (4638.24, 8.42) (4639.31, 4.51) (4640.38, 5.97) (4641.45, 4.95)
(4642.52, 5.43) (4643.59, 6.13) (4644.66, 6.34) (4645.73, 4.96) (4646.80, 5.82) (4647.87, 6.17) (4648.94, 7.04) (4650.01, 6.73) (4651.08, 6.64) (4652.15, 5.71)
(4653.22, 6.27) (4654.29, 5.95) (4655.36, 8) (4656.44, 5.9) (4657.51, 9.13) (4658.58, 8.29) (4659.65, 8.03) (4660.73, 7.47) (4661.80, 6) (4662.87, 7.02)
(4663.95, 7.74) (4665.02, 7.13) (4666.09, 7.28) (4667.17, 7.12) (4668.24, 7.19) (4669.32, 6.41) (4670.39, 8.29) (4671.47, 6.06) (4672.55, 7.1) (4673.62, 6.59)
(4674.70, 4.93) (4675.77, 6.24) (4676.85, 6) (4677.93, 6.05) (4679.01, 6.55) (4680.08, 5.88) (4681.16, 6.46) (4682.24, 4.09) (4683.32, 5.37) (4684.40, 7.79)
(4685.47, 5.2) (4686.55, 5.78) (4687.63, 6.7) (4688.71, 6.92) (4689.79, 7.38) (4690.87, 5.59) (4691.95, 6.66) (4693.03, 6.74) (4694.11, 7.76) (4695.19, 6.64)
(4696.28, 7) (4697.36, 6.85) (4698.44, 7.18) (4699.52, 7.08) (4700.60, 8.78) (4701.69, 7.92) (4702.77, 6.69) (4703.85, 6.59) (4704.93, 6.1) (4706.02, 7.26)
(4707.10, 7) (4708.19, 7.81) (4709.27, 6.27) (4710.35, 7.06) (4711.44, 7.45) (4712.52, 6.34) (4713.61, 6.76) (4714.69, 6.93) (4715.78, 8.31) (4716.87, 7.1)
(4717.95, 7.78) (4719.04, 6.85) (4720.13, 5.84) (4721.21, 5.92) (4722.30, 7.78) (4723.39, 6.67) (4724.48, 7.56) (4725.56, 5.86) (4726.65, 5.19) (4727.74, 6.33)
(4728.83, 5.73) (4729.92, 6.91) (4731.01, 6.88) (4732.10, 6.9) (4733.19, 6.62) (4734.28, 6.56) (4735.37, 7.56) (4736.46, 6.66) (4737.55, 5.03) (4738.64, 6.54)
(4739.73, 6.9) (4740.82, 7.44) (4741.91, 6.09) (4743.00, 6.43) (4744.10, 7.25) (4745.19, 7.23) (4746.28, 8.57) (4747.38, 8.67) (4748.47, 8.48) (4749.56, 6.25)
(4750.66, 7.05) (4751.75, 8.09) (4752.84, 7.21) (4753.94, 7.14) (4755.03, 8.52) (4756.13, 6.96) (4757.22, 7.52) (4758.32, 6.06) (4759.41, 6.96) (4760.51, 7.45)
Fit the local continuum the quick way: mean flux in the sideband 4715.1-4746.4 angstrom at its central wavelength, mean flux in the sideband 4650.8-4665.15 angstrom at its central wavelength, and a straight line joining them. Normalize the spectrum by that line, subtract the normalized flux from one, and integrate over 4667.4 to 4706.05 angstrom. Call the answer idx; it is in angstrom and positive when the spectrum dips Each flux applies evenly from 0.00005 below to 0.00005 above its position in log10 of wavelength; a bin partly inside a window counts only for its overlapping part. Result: 2.0 angstrom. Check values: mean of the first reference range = 7.1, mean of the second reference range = 6.75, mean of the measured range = 6.6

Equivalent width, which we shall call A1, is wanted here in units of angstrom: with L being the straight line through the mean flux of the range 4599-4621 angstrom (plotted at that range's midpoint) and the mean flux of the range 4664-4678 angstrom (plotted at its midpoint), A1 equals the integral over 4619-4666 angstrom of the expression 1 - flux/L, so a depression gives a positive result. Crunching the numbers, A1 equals 1.8 angstrom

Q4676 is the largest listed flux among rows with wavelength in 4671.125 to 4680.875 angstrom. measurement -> 7.1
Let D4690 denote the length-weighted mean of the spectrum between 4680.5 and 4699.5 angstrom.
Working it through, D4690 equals 6.49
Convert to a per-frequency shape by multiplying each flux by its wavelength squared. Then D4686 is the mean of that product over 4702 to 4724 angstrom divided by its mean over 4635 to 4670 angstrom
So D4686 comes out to 1.1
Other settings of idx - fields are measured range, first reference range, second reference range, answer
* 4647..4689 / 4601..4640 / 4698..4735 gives 1.92 angstrom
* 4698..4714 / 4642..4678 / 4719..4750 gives -0.81 angstrom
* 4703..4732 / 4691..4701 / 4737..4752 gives 1.35 angstrom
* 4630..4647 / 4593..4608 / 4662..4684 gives 0.43 angstrom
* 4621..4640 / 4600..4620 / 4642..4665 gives 0.90 angstrom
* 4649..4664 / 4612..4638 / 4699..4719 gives 0.20 angstrom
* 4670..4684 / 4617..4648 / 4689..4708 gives 1.56 angstrom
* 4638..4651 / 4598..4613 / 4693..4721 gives 2.00 angstrom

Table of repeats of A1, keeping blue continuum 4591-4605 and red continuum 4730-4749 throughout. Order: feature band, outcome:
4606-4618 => -1.4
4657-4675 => -0.8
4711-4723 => 0.0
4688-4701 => -0.2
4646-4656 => 0.6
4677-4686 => 1.3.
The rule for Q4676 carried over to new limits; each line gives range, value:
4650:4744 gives 9.13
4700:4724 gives 8.78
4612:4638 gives 8.88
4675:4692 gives 7.79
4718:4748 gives 8.67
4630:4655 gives 8.54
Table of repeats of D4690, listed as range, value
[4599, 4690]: 6.75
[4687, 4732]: 6.88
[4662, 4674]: 7.06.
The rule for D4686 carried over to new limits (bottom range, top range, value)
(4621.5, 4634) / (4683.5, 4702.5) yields 1.07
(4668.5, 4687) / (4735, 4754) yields 1.19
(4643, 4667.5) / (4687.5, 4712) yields 1.05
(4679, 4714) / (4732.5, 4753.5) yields 1.08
